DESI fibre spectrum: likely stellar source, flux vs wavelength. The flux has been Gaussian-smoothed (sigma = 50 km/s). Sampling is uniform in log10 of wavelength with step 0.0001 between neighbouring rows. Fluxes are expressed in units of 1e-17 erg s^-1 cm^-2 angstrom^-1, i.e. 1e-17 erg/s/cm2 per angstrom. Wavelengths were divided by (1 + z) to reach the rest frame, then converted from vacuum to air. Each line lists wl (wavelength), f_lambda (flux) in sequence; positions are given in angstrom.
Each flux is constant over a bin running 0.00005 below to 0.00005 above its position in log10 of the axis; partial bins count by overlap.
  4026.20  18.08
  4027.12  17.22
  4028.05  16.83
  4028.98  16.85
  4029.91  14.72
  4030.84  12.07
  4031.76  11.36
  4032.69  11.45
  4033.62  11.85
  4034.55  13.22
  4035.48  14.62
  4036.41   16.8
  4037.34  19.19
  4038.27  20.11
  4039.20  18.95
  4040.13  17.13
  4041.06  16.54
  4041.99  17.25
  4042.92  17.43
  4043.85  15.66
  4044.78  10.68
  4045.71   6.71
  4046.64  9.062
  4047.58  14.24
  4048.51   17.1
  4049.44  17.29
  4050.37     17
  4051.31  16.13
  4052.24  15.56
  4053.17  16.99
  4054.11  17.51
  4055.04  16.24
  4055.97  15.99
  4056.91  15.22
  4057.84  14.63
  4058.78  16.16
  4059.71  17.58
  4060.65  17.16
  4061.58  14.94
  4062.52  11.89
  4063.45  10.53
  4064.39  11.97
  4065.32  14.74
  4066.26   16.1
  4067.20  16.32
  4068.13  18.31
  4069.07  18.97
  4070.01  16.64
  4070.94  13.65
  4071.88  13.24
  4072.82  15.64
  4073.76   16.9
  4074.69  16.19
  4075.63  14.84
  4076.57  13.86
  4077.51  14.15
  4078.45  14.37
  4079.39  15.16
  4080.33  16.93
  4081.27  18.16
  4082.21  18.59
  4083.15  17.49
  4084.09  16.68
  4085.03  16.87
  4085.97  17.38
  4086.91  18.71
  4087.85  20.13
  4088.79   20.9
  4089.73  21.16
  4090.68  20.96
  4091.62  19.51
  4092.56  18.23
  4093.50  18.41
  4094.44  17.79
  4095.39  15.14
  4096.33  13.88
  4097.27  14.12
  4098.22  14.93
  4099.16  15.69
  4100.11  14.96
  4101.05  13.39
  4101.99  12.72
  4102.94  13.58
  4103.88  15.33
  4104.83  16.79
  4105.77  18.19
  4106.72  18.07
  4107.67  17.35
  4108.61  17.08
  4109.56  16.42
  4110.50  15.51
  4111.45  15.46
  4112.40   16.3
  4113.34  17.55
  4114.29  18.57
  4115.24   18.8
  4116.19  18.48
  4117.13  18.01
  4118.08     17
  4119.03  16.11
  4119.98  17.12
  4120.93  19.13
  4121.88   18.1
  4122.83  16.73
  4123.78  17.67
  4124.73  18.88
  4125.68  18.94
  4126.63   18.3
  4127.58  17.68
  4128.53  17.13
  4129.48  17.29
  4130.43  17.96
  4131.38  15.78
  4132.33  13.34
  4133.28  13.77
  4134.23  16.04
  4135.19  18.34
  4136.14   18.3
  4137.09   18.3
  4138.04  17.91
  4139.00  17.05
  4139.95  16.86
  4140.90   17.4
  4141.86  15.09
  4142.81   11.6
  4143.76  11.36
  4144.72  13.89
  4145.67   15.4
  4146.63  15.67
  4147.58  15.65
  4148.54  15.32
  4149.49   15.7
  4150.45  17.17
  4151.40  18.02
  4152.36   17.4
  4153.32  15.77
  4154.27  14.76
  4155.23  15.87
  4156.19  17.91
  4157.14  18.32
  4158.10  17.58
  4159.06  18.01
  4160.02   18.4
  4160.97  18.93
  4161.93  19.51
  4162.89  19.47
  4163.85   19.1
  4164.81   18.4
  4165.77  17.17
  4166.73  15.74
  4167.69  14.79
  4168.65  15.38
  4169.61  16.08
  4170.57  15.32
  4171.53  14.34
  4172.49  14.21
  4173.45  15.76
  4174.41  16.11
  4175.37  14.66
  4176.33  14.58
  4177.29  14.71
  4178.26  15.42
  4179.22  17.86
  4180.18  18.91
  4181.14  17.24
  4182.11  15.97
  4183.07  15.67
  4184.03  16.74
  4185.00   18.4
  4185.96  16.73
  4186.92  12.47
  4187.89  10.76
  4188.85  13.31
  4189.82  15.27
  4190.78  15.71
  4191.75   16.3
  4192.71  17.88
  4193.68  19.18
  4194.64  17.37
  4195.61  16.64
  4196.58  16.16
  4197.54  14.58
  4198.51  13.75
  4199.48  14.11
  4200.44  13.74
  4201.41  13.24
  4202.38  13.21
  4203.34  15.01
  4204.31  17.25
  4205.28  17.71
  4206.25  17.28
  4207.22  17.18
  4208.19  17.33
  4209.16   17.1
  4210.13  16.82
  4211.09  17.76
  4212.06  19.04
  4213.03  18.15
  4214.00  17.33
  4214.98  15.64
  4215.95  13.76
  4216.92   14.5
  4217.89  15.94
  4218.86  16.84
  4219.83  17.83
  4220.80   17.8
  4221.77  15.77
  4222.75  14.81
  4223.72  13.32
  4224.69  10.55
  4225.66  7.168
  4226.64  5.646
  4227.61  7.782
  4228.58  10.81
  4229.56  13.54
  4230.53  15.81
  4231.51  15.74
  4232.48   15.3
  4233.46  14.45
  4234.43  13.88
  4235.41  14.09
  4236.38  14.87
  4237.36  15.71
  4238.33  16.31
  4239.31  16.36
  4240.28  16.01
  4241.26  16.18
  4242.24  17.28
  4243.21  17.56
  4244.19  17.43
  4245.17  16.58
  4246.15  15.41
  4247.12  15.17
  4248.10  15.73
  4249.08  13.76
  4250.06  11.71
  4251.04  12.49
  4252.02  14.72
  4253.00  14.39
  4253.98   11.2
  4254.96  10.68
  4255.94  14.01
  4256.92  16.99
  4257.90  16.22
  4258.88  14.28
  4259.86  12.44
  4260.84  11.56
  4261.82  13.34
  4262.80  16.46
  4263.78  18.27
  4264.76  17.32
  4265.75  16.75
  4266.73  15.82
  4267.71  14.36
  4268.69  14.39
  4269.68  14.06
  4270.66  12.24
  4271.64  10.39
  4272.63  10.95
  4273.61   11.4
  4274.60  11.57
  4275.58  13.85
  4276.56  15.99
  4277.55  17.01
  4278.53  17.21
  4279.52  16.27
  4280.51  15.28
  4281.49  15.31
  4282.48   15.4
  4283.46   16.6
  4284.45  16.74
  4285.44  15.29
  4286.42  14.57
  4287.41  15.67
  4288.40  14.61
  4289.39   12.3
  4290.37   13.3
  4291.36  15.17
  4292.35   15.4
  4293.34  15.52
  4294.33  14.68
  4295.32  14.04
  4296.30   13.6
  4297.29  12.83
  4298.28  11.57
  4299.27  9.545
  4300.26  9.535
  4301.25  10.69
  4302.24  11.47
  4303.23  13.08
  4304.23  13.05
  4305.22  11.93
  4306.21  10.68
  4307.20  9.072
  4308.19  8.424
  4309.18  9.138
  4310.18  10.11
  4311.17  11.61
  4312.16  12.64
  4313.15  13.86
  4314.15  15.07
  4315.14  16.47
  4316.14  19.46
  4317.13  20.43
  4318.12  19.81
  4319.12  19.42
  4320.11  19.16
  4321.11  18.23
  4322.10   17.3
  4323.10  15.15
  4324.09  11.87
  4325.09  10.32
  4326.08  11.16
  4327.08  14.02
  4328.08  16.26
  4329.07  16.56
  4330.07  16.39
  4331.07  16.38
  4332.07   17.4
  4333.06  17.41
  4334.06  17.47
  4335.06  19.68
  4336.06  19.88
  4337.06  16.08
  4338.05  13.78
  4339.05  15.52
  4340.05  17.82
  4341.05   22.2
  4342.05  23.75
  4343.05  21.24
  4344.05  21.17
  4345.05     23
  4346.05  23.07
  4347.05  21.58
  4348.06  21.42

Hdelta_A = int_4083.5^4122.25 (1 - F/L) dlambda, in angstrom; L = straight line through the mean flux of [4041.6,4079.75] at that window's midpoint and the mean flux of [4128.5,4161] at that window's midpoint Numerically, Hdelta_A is -3.3 angstrom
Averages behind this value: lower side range 15.1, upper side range 16.3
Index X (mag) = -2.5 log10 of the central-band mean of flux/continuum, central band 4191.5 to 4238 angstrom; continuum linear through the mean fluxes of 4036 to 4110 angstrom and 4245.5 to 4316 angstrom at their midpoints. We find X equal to -0.04 mag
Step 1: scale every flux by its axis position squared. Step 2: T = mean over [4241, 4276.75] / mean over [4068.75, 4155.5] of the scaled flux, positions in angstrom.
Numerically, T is 0.9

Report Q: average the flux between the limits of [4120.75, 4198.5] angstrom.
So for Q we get 16.4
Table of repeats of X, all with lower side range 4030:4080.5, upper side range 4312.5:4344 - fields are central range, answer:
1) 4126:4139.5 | -0.08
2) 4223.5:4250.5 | 0.17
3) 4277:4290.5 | 0.09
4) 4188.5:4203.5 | 0.06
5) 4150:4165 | -0.12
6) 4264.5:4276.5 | 0.22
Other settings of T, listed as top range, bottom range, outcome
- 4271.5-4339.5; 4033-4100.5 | 1.01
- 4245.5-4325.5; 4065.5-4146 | 0.92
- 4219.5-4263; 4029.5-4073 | 1.02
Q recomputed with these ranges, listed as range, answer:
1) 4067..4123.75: 16.8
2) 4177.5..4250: 15.4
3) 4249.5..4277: 13.8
